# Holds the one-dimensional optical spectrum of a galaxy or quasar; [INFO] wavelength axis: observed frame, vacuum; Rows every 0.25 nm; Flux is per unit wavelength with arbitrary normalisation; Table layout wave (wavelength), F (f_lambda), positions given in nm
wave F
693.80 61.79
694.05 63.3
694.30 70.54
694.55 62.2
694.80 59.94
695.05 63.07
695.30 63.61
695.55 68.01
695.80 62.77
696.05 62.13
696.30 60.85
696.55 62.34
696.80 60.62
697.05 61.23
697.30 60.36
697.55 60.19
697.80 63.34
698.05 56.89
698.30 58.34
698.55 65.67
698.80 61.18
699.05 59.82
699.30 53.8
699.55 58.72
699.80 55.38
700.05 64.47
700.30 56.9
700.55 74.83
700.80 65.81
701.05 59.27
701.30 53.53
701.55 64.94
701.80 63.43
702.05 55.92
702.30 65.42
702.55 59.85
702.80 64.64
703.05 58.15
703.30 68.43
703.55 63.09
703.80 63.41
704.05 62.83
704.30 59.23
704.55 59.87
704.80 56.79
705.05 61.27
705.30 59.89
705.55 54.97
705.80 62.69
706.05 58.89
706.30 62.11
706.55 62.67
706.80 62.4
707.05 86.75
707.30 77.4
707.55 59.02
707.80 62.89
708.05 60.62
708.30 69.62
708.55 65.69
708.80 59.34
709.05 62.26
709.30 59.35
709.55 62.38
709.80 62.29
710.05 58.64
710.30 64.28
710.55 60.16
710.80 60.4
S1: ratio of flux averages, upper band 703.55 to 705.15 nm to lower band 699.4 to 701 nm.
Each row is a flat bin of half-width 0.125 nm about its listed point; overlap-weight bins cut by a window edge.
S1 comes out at 0.97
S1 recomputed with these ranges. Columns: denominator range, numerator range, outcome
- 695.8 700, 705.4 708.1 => 1.07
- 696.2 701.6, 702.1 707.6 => 1.04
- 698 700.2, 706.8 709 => 1.13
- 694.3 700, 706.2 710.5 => 1.05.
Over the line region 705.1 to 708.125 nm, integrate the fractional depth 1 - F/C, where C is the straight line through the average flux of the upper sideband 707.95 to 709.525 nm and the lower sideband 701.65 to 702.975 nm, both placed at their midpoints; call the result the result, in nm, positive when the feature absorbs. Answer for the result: -0.082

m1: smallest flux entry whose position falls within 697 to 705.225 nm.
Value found 53.53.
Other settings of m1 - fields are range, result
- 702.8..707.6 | 54.97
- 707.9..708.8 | 59.34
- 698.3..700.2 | 53.8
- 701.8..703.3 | 55.92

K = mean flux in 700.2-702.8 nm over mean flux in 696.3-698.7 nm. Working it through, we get 1.02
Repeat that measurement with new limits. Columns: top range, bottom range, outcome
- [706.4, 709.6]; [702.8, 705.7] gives 1.07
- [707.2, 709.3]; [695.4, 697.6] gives 1.03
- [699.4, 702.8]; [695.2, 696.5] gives 0.97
